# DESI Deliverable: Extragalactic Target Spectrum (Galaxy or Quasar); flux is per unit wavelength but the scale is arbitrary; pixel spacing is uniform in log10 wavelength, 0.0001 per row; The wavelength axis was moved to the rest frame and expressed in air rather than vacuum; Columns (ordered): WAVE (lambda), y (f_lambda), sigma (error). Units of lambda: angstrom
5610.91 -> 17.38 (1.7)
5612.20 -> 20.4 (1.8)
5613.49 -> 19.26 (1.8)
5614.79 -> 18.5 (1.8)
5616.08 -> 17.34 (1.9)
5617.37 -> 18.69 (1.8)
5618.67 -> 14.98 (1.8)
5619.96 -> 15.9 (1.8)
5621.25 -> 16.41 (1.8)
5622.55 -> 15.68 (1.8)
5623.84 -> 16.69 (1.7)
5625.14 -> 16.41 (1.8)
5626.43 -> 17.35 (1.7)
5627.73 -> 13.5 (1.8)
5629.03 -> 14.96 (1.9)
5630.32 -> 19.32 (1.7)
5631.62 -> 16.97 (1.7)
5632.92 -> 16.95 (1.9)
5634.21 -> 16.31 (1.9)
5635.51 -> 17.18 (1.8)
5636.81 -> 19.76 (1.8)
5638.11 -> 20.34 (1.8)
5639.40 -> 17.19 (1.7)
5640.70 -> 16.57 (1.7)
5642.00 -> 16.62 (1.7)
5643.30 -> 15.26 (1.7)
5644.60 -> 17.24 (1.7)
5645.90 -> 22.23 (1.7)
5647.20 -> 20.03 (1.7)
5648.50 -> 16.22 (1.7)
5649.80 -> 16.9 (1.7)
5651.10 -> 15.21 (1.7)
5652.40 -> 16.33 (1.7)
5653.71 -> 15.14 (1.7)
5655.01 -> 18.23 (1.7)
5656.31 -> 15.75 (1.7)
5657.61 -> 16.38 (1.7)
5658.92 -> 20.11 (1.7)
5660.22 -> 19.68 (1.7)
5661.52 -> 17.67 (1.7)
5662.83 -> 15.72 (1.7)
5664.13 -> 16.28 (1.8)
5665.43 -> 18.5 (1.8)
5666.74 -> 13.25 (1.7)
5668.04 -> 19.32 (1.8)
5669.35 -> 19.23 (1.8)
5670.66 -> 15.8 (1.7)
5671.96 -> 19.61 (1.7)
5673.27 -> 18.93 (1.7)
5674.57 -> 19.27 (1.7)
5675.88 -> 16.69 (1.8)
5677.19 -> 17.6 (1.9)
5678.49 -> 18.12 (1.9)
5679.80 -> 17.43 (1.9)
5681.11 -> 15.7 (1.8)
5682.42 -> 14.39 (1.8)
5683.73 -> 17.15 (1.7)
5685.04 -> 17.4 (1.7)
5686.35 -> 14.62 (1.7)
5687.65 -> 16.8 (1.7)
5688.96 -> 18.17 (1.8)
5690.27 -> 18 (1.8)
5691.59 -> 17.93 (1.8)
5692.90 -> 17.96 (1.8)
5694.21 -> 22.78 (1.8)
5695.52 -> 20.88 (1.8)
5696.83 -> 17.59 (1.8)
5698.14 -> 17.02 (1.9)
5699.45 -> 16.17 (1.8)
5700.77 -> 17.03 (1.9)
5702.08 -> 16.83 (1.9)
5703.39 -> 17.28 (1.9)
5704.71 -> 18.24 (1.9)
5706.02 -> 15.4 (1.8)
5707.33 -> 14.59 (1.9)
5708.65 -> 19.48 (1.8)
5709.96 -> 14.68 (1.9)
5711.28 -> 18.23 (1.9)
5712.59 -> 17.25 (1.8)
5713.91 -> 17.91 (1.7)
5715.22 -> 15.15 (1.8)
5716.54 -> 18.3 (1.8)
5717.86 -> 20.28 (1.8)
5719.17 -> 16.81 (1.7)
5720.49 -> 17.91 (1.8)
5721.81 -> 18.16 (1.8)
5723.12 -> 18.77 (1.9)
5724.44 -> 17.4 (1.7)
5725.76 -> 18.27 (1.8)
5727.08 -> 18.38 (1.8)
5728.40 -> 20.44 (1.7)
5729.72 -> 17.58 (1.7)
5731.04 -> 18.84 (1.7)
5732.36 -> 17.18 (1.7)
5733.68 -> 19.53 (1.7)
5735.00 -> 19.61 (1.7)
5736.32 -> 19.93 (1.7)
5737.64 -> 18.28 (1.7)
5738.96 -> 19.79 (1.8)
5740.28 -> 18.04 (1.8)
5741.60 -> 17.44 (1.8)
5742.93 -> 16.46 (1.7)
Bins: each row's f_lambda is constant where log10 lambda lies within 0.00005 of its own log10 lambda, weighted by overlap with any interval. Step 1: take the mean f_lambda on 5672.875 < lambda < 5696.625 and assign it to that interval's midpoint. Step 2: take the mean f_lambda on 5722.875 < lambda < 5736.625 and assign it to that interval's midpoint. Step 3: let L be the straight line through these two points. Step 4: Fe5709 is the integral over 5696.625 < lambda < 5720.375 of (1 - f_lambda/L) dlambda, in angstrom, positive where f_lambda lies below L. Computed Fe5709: 1.4 angstrom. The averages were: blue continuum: 17.8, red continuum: 18.7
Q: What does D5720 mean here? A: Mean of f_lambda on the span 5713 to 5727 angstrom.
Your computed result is 17.9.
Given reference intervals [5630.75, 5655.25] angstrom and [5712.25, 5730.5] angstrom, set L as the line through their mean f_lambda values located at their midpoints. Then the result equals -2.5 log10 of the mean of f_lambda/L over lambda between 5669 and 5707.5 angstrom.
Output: 0.017 mag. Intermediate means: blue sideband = 17.4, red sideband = 18.1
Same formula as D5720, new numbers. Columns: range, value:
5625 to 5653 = 17.2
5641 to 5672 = 17.3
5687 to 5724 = 17.7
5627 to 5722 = 17.4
